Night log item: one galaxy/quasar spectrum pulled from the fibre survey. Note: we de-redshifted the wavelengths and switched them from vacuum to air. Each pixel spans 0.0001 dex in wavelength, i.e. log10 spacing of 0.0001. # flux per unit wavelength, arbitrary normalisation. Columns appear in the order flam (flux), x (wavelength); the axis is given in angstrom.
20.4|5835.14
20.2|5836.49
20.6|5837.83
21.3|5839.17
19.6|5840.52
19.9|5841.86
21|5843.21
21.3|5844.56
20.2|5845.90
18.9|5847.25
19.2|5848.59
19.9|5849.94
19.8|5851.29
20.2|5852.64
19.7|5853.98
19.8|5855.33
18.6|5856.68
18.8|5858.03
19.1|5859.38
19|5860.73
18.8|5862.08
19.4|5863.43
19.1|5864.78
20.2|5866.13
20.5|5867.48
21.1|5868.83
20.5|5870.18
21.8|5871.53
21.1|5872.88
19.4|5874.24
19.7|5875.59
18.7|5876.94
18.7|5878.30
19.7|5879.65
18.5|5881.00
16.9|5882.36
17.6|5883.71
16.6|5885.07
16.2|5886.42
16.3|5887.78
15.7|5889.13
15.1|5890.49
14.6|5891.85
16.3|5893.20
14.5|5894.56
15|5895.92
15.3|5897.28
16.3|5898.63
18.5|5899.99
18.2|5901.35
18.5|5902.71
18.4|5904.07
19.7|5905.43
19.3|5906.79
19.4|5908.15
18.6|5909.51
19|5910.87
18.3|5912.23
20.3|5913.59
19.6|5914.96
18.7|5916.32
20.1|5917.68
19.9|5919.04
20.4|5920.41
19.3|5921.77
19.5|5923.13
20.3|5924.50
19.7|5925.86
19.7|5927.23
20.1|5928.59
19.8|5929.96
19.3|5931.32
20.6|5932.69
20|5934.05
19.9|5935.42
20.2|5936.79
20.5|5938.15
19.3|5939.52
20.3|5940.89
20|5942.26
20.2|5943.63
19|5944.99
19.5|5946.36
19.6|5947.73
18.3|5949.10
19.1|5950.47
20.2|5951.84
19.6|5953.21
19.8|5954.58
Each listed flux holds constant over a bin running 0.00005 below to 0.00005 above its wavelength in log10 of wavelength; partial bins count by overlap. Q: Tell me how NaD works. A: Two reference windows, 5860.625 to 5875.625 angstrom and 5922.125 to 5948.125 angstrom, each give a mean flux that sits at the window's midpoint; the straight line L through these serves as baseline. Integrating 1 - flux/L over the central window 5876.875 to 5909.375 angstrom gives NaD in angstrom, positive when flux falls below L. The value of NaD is 4.5 angstrom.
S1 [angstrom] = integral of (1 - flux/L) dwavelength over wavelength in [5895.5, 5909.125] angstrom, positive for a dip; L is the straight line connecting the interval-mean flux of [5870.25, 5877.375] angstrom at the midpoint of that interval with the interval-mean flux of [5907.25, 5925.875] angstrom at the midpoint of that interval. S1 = 1.25 angstrom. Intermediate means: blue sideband 20.2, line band 17.9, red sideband 19.5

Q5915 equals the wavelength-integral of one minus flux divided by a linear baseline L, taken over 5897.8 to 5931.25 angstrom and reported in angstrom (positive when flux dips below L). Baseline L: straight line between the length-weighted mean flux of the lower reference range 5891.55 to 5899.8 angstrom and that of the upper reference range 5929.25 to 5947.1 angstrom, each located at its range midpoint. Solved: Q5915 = -3.4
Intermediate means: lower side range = 15.6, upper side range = 19.9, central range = 19.2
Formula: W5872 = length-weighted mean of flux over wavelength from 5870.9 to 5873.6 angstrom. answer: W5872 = 21.4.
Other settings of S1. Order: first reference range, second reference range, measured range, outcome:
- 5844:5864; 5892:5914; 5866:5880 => -0.97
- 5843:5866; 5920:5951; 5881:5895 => 2.51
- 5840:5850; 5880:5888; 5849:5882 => -2.05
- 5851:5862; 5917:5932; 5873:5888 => 1.01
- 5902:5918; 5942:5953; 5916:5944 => -0.85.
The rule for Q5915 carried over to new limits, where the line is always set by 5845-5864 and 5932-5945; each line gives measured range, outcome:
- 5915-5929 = 0.1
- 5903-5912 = 0.4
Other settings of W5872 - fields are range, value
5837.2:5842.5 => 20.4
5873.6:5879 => 19.1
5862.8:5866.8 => 19.6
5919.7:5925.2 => 19.9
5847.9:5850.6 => 19.6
